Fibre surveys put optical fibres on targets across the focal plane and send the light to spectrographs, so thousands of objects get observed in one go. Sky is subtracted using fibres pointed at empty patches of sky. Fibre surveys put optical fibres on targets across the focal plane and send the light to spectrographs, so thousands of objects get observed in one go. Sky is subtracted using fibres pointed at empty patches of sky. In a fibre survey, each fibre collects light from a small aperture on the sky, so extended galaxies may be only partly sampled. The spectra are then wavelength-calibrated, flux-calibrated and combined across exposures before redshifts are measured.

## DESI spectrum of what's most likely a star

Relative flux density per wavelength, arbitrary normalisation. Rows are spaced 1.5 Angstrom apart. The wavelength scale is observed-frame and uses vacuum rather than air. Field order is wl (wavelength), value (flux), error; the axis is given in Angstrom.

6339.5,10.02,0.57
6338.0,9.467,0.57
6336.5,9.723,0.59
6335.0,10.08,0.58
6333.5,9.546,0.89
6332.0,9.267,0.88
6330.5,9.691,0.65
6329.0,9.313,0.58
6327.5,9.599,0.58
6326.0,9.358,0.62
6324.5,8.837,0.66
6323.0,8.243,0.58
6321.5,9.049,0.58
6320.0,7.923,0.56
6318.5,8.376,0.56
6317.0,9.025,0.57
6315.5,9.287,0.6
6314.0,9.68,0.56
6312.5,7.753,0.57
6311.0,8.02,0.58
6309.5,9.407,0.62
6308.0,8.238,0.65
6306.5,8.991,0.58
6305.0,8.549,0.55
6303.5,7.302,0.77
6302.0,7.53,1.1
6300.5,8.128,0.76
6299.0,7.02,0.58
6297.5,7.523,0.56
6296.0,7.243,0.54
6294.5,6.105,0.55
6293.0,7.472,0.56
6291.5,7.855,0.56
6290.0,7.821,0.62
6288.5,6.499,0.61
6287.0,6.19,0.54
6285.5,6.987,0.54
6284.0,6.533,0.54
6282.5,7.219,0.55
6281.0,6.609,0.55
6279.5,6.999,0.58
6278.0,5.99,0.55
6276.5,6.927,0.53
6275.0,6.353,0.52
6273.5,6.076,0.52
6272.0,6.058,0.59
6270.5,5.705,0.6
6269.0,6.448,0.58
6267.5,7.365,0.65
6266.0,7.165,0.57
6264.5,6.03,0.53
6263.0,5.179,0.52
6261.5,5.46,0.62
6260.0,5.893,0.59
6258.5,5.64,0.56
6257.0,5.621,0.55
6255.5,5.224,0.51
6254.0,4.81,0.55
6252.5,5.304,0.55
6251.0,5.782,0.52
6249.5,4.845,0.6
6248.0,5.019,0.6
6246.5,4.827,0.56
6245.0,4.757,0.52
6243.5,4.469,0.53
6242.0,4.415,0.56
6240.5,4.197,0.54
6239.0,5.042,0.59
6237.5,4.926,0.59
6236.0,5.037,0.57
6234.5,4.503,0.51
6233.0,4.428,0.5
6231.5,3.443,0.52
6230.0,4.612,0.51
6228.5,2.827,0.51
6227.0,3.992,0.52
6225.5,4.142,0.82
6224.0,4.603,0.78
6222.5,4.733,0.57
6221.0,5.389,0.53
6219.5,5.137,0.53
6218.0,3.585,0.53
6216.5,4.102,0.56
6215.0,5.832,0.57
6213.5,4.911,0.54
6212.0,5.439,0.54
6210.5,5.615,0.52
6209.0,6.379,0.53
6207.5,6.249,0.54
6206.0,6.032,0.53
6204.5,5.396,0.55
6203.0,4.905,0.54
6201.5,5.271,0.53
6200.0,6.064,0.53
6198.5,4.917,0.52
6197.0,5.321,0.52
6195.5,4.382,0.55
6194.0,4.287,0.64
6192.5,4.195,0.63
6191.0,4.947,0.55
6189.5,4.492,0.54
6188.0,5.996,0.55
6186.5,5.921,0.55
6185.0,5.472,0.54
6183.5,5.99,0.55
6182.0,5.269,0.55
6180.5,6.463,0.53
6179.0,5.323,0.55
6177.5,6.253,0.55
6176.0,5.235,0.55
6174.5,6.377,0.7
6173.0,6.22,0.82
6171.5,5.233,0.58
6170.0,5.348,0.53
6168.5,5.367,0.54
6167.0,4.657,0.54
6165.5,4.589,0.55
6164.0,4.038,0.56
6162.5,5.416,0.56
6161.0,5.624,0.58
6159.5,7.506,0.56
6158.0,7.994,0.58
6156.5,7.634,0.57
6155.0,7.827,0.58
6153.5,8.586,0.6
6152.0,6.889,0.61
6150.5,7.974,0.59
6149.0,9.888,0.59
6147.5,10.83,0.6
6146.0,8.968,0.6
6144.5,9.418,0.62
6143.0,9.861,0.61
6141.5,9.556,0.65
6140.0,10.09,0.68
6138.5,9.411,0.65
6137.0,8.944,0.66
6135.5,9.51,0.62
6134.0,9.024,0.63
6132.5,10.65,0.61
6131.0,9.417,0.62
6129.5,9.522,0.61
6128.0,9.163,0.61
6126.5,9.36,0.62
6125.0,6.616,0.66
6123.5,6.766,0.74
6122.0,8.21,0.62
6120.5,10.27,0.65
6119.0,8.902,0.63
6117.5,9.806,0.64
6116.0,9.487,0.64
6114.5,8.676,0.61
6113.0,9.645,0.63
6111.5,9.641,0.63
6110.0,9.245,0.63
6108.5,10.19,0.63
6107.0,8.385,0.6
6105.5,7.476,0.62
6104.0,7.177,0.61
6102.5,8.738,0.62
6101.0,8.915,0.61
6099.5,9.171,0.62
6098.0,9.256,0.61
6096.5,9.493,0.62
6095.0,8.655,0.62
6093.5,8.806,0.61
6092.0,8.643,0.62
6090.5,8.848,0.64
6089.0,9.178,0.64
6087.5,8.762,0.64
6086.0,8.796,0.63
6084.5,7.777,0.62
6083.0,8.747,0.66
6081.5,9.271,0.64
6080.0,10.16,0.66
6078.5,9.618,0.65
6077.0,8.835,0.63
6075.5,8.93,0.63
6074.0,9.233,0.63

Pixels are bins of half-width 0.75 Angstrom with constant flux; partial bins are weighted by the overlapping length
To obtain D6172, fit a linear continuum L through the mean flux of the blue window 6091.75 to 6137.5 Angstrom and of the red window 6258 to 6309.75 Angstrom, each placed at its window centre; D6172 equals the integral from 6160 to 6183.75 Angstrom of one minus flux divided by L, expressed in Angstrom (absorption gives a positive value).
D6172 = 8.0 Angstrom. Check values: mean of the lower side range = 8.96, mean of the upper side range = 6.91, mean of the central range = 5.47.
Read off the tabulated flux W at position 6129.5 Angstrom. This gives 9.522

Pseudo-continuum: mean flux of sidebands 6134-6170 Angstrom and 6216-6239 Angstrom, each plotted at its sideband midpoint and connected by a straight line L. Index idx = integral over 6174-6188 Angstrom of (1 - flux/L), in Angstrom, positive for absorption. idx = 1.48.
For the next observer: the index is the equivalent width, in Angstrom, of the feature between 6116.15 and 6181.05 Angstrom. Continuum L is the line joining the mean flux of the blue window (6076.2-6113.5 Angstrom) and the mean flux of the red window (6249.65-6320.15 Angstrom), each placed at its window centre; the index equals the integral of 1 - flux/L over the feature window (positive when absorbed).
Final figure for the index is 4.7 Angstrom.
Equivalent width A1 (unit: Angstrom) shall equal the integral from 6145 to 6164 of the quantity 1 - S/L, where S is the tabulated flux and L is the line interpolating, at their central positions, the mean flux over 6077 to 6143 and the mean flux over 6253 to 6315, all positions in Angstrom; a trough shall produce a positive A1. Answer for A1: 1.6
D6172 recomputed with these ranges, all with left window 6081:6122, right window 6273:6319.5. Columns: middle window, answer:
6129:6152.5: -1.98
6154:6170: 4.60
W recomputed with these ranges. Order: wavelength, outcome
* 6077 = 8.835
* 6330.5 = 9.691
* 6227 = 3.992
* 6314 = 9.68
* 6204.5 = 5.396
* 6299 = 7.02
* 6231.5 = 3.443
